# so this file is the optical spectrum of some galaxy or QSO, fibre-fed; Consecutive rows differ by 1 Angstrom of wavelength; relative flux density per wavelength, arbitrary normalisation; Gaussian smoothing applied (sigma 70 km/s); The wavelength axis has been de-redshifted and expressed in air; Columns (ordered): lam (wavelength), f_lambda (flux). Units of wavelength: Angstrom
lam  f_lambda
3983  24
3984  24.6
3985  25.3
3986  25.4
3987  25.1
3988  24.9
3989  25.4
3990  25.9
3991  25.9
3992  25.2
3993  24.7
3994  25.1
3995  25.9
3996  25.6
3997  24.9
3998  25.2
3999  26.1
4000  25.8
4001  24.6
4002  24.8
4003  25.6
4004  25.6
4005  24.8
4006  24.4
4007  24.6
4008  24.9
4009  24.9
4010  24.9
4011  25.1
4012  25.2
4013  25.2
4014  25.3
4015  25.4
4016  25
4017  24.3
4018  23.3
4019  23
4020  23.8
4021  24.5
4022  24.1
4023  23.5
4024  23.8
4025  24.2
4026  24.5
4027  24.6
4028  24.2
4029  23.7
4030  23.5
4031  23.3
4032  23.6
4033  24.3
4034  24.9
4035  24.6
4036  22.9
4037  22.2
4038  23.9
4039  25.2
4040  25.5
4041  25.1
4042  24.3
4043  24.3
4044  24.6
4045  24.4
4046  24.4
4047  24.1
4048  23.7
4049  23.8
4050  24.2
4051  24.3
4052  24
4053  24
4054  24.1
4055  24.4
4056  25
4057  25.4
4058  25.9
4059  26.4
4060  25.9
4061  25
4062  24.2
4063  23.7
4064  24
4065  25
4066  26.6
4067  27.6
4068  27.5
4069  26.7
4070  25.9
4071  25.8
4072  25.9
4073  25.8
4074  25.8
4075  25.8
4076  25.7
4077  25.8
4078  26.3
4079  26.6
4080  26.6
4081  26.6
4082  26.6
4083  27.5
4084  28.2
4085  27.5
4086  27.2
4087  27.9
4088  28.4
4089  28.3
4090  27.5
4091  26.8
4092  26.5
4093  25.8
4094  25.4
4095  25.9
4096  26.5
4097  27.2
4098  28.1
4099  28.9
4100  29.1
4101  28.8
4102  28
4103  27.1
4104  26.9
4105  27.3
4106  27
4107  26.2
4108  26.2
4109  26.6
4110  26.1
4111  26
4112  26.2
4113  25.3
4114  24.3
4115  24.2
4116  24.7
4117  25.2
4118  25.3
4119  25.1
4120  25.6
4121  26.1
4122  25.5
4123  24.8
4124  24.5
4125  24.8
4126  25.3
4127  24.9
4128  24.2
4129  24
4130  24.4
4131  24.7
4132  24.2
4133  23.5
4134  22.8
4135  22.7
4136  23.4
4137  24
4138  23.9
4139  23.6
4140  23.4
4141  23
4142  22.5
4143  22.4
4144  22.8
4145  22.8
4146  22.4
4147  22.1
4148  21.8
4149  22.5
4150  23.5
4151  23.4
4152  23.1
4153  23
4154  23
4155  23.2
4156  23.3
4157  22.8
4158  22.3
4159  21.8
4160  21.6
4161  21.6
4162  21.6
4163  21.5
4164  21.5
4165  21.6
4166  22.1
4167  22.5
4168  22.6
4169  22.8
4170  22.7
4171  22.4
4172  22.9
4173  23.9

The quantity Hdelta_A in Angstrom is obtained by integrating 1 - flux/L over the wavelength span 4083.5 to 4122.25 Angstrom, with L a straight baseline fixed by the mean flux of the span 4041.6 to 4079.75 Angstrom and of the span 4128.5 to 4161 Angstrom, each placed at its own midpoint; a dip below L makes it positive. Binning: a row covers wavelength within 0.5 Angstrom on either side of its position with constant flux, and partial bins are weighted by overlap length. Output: -4.1 Angstrom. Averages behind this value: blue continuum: 25.2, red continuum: 23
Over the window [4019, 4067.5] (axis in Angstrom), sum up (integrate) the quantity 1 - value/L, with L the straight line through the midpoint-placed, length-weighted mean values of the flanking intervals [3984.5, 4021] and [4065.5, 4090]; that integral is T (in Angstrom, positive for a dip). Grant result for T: 2.9 Angstrom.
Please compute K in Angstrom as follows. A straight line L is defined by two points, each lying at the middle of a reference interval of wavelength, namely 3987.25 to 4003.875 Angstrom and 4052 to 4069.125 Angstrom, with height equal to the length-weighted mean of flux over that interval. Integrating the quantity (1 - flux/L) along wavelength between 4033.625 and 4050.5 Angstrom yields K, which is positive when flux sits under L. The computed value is 0.7 Angstrom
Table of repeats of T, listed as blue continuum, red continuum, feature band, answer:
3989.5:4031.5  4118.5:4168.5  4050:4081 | -1.79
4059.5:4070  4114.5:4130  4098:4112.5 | -1.19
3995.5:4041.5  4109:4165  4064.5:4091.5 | -2.95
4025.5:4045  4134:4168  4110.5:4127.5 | -1.55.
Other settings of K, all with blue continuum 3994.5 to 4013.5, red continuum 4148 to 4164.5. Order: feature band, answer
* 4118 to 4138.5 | -1.32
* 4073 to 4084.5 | -1.27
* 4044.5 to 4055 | 0.10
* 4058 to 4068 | -0.58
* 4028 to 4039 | 0.38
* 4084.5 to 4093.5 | -1.40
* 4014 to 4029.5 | 0.43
